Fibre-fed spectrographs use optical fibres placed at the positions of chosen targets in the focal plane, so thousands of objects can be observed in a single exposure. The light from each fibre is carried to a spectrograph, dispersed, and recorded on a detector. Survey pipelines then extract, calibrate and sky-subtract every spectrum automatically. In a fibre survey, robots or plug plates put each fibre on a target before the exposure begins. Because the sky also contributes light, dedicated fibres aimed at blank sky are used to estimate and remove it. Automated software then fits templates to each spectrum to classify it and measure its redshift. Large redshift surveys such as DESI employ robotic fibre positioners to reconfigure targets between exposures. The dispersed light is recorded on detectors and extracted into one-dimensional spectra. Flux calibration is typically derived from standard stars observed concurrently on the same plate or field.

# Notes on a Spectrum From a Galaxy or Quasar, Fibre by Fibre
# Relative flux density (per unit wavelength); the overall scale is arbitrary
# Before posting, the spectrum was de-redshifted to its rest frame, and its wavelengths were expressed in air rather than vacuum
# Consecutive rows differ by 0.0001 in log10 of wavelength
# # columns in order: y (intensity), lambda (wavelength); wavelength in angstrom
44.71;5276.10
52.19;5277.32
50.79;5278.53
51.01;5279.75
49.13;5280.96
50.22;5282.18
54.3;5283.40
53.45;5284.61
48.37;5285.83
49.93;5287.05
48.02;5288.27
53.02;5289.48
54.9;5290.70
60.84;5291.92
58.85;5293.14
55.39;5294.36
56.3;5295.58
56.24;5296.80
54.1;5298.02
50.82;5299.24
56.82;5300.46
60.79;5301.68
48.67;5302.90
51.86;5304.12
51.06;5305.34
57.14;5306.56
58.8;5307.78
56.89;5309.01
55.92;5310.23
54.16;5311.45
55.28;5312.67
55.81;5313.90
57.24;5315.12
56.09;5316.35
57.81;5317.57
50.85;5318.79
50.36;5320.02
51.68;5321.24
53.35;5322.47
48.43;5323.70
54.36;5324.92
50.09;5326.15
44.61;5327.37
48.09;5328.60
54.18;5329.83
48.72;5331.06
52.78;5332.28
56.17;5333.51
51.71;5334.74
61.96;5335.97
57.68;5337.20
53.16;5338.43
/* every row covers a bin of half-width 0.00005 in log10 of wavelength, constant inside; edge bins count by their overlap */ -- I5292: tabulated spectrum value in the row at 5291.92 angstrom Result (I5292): 60.84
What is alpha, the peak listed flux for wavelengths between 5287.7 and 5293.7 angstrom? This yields 60.84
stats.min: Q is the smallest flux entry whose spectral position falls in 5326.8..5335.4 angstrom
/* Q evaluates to 44.61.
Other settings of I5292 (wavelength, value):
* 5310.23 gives 55.92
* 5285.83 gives 48.37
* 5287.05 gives 49.93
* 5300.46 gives 56.82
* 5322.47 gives 53.35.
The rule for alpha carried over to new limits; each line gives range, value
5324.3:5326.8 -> 54.36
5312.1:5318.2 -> 57.81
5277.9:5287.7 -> 54.3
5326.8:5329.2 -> 48.09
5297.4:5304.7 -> 60.79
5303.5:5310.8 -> 58.8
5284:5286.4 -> 53.45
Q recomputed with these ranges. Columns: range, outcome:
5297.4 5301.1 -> 50.82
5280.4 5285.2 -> 49.13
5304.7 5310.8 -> 51.06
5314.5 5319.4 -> 50.85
